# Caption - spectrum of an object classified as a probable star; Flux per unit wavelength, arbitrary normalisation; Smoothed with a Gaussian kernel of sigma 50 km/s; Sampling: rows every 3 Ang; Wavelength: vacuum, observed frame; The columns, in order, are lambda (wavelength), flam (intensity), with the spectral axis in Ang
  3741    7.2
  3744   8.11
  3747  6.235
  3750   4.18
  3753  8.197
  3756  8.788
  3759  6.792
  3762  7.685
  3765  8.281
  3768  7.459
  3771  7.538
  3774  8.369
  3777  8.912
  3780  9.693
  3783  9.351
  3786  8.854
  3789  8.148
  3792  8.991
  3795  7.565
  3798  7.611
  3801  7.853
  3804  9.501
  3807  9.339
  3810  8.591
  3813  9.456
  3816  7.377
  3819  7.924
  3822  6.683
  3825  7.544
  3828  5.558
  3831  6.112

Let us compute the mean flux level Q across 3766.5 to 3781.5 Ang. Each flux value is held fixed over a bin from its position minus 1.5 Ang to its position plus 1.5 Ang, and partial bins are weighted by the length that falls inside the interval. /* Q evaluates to 8.39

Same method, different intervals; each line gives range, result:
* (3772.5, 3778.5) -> 8.64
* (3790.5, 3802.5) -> 8.01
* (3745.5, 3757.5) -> 6.85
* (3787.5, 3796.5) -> 8.23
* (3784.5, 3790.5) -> 8.5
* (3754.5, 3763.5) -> 7.75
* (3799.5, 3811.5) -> 8.82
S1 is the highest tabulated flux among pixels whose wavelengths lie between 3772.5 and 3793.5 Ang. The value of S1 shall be 9.693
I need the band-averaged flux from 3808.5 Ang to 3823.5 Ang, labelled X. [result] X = 8.01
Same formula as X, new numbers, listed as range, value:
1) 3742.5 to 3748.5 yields 7.17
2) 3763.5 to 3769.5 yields 7.87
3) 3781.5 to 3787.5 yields 9.1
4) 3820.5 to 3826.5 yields 7.11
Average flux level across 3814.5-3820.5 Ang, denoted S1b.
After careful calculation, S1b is 7.65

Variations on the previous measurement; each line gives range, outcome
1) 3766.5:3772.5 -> 7.5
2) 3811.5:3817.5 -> 8.42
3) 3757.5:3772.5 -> 7.55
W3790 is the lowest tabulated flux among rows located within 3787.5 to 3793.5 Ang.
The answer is 8.148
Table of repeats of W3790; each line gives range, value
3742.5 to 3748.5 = 6.235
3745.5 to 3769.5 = 4.18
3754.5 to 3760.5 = 6.792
